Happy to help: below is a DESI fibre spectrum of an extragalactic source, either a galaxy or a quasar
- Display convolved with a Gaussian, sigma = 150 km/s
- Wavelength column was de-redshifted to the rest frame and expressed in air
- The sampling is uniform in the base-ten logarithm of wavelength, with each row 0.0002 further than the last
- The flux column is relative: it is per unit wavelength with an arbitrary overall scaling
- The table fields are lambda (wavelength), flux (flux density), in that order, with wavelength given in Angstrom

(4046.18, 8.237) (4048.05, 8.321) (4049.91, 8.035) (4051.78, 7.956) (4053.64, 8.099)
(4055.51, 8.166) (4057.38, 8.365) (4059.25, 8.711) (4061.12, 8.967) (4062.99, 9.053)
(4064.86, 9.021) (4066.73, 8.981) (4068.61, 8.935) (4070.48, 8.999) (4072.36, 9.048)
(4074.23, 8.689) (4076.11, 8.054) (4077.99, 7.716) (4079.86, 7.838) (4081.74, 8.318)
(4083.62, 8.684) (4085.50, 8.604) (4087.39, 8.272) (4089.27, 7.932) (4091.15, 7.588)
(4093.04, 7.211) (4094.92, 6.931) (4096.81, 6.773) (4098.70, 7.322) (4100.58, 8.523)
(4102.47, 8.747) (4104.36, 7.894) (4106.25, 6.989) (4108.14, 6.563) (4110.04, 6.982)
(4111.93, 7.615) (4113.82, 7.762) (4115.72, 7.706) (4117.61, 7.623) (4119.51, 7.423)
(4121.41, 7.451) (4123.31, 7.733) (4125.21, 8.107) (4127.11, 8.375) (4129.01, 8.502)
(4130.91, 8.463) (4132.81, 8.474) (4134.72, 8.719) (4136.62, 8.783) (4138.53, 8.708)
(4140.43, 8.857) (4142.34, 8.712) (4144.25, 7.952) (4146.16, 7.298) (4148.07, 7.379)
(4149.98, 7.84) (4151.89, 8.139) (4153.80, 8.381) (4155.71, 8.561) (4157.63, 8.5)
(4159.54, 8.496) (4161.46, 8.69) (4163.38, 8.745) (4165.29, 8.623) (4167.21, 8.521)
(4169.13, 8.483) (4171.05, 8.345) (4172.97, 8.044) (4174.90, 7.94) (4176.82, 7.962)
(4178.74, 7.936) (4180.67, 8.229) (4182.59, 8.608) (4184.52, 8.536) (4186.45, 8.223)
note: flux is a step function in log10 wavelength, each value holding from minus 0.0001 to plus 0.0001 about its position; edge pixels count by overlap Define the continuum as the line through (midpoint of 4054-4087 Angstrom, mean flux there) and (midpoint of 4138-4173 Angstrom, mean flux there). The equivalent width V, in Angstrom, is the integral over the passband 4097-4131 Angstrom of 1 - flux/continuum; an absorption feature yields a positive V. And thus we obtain 2.93 Angstrom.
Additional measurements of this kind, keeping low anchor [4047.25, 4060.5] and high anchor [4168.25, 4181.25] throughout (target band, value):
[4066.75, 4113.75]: 1.6 Angstrom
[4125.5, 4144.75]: -0.9 Angstrom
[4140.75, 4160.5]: 0.0 Angstrom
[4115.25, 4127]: 0.7 Angstrom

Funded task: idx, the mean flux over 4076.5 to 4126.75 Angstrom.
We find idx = 7.72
